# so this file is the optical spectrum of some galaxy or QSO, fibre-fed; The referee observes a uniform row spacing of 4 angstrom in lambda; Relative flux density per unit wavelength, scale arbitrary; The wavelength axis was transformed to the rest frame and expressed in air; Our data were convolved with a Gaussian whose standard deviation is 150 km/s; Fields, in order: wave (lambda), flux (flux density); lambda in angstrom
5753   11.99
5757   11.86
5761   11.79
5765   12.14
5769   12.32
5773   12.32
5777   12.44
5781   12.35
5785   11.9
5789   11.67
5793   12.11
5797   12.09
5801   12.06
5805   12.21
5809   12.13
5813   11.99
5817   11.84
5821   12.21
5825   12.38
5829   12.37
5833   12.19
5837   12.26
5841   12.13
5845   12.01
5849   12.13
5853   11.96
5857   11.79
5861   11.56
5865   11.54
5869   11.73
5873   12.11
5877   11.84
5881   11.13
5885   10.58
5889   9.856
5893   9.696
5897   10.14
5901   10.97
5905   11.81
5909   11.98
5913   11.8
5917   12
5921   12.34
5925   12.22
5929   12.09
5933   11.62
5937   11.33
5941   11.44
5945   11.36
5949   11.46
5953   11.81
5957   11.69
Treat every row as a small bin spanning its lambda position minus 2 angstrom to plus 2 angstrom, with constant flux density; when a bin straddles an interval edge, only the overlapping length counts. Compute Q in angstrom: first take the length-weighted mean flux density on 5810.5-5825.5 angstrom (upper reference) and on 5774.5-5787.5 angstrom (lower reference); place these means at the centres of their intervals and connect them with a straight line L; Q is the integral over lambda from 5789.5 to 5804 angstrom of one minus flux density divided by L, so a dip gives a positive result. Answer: 0.1 angstrom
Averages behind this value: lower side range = 12.2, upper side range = 12.1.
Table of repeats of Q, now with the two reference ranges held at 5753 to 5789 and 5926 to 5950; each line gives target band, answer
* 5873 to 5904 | 2.64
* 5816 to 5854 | -0.82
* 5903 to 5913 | -0.17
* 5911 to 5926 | -0.57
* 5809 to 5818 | 0.00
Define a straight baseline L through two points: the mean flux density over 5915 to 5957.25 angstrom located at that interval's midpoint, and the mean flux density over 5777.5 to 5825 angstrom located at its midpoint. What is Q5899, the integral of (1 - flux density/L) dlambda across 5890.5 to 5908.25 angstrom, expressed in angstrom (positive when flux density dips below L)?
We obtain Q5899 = 1.68 angstrom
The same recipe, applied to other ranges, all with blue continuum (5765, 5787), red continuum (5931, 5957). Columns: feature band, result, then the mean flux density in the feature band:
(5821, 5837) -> -0.4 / 12.3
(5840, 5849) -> -0.1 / 12.1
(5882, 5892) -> 1.3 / 10.3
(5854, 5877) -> 0.2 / 11.8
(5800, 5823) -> 0.0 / 12.1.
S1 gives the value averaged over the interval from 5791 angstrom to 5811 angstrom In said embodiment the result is 12.1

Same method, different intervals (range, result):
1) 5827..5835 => 12.3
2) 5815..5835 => 12.2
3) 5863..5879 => 11.8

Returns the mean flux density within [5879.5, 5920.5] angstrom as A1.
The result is 11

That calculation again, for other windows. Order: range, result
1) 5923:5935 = 12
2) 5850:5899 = 11.2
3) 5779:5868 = 12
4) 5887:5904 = 10.3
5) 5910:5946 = 11.8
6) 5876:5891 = 10.8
